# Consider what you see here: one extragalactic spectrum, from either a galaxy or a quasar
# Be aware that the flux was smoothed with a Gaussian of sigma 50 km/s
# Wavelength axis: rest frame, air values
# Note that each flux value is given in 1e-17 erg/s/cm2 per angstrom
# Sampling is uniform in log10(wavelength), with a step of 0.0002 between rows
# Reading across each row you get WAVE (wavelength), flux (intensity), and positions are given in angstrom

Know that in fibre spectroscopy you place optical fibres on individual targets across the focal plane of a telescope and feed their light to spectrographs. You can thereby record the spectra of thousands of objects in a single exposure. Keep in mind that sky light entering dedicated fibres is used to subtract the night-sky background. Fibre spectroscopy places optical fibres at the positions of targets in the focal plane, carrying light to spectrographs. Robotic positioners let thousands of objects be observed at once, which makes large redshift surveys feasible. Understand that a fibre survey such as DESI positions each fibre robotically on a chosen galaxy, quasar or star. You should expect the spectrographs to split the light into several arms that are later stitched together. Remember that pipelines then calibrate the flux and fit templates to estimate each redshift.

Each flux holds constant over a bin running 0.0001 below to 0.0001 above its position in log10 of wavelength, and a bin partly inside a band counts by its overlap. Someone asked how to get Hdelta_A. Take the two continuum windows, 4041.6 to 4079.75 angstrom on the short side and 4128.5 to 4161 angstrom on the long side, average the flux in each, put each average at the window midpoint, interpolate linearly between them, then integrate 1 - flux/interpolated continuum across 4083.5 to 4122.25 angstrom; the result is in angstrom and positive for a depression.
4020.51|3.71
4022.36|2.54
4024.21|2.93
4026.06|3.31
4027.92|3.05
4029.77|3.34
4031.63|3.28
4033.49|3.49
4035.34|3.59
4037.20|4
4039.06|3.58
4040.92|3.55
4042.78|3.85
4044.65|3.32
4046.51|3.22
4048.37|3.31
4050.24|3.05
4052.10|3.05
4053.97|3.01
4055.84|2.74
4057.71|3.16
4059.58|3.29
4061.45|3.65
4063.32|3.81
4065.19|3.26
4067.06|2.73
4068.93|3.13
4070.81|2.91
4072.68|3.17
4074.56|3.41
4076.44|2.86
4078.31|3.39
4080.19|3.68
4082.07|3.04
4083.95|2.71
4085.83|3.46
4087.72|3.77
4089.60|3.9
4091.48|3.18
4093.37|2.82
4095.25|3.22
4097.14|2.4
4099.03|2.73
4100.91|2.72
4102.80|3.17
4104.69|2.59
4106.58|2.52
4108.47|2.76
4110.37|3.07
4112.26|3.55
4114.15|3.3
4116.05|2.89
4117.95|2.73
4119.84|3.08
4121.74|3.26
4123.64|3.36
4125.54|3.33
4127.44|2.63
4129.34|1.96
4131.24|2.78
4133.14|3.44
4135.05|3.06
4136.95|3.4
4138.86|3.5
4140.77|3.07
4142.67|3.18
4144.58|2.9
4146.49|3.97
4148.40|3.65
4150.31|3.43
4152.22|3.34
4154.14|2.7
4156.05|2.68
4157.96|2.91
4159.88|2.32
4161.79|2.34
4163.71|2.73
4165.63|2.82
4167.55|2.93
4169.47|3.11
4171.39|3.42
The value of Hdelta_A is 1.34 angstrom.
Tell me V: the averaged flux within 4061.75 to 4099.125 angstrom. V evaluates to 3.2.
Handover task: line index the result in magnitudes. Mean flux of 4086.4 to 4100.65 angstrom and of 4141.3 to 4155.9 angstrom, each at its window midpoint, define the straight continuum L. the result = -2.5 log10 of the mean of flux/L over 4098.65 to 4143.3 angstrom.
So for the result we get 0.07 mag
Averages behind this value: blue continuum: 3.13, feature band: 3.01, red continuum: 3.27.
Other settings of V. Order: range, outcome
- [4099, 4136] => 2.95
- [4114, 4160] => 3.08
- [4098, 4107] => 2.76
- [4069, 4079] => 3.14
